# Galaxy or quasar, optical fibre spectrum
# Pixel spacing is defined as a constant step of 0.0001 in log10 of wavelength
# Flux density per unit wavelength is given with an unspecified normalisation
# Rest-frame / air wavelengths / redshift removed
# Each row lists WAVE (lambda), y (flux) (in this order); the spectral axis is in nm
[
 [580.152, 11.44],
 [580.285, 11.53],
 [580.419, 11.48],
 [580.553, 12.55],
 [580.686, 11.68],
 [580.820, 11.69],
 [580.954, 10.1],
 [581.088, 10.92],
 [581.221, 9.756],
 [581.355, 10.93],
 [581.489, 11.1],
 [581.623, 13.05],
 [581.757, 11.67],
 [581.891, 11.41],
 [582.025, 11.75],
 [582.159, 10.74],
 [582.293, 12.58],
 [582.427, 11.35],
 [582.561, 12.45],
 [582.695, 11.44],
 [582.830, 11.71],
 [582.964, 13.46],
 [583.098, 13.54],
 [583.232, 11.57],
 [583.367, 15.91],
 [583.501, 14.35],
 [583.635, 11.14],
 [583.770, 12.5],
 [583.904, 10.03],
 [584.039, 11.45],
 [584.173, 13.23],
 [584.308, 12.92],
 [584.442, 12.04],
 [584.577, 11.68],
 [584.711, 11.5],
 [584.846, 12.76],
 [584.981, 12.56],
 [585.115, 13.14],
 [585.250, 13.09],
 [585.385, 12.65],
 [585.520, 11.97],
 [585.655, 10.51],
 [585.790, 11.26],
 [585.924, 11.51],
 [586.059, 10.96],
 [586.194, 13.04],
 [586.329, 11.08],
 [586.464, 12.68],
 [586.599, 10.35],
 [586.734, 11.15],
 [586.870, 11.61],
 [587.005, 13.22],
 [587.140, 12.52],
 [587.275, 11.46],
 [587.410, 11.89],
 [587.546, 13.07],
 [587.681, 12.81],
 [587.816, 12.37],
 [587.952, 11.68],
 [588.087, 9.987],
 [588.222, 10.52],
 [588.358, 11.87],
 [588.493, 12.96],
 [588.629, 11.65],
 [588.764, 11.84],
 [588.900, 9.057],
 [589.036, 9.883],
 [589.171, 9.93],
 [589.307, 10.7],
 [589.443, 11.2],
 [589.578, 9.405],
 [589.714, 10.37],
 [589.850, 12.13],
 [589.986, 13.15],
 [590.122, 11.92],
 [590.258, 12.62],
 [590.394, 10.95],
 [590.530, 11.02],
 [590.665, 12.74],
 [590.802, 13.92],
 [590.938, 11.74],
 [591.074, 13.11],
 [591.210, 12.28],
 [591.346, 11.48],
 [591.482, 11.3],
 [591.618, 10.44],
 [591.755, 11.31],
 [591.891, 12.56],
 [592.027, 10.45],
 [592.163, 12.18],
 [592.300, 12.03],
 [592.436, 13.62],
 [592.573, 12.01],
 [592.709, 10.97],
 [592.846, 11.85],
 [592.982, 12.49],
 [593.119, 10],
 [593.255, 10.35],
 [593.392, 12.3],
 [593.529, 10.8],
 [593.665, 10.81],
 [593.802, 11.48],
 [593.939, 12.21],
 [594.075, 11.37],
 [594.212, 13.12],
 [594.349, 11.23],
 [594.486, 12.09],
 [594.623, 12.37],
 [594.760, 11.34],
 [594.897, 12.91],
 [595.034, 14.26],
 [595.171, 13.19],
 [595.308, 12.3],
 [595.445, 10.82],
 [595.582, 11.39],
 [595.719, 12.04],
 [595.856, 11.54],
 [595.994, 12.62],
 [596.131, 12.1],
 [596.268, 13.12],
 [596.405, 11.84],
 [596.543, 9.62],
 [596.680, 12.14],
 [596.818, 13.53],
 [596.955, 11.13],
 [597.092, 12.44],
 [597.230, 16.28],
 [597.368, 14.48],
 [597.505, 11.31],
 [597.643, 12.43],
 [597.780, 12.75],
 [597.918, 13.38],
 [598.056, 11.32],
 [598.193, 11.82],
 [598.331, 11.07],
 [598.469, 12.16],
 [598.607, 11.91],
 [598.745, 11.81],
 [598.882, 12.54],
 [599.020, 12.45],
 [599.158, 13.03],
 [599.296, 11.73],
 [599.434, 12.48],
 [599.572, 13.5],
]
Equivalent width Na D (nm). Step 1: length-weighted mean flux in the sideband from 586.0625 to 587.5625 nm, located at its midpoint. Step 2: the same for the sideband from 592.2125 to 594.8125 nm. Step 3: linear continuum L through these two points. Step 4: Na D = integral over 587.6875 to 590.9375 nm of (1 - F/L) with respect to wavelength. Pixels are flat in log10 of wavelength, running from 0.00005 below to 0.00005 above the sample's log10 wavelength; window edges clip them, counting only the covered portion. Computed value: 0.115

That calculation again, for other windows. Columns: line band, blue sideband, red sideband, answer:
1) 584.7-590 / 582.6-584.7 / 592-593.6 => 0.21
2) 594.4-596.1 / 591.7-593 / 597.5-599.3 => -0.03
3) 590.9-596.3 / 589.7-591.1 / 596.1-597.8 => 0.21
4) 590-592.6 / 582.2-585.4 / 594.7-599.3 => 0.08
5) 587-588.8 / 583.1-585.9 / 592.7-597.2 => 0.04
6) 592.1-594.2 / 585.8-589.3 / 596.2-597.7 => 0.08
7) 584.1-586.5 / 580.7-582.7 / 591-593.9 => -0.14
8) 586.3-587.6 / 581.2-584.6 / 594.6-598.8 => 0.03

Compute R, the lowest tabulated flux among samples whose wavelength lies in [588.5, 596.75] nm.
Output 9.057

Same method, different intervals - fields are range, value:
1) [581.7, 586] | 10.03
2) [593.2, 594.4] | 10.35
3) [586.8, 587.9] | 11.46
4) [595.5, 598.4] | 9.62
